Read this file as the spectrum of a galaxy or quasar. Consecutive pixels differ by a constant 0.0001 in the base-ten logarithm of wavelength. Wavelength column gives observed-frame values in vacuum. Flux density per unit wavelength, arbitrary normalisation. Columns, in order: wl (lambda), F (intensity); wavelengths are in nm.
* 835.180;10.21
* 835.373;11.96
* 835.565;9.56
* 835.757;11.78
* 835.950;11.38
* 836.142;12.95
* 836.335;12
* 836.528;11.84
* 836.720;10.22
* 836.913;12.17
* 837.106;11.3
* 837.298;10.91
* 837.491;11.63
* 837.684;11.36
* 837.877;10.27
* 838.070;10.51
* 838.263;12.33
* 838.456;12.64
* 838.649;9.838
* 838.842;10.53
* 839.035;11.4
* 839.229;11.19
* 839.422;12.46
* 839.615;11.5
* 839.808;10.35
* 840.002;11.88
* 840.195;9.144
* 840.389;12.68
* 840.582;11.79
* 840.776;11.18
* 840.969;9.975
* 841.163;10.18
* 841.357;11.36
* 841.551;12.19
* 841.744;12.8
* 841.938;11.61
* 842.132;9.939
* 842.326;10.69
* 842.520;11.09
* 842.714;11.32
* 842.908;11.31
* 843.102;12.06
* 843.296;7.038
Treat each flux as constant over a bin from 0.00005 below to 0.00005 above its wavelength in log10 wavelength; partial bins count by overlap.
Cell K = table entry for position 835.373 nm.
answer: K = 11.96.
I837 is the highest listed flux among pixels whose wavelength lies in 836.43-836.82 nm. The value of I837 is 11.84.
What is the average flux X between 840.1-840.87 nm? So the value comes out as 11.2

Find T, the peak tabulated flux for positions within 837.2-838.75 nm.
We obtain 12.64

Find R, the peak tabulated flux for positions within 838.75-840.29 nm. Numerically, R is 12.46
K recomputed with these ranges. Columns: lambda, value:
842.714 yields 11.32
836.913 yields 12.17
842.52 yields 11.09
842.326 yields 10.69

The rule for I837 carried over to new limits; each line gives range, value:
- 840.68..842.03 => 12.8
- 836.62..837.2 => 12.17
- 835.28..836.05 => 11.96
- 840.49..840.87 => 11.79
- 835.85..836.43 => 12.95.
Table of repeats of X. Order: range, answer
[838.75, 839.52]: 11.4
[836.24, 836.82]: 11.4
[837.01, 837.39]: 11.1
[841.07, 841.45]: 10.8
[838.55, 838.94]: 10.2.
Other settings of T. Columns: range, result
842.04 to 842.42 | 10.69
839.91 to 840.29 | 11.88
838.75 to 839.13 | 11.4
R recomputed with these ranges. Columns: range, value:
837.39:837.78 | 11.63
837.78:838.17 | 10.51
